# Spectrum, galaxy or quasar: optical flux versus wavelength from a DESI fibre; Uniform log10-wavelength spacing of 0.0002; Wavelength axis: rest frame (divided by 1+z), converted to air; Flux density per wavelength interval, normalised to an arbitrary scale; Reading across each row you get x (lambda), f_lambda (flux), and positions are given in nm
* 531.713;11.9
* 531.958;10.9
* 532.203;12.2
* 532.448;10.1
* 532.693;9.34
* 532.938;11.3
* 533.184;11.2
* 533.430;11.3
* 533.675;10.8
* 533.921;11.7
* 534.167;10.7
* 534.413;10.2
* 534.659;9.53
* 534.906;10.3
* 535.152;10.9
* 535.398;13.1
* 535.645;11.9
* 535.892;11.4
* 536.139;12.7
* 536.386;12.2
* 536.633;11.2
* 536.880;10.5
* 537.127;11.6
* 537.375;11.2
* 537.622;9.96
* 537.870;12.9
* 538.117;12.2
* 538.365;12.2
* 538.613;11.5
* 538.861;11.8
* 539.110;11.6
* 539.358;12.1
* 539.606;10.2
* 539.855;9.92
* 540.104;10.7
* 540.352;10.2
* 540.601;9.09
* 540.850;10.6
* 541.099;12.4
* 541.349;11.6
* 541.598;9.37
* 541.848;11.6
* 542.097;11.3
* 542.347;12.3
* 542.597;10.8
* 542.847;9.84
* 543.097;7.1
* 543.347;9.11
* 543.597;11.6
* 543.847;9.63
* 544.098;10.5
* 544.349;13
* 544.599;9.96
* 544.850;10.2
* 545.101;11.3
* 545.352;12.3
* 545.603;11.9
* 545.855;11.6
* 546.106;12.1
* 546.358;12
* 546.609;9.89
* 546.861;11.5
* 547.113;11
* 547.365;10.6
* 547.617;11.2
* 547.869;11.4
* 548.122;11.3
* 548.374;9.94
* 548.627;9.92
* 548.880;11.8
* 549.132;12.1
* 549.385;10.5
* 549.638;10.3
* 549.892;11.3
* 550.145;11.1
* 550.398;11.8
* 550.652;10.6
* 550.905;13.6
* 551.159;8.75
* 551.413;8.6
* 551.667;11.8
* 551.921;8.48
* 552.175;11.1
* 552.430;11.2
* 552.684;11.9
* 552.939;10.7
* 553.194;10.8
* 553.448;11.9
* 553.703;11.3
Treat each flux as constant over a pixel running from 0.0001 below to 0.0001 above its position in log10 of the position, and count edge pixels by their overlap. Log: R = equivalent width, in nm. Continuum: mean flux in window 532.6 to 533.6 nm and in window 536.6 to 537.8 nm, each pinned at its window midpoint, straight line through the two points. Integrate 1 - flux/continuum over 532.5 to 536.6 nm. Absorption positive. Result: -0.10 nm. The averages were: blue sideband 10.8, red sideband 11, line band 11.1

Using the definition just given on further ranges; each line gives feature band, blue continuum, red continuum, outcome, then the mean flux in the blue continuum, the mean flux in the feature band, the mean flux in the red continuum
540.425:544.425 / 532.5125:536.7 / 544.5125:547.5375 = 0.218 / 11.1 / 10.6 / 11.2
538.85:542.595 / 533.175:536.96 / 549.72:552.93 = 0.048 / 11.2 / 11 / 10.8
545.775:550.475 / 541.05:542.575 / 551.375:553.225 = -0.081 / 11.3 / 11.1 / 10.7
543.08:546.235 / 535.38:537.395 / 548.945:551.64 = 0.088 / 11.7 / 10.9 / 10.9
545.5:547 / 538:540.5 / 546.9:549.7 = -0.065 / 11.2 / 11.5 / 10.9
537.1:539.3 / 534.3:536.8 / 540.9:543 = -0.089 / 11.3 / 11.7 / 11.1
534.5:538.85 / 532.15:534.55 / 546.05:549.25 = -0.232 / 10.8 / 11.5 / 11.1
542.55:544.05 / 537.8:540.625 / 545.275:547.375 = 0.225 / 11.2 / 9.67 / 11.5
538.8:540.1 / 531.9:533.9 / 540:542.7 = -0.016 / 10.9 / 11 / 10.9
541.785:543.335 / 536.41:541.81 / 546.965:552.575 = 0.096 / 11.1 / 10.3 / 10.8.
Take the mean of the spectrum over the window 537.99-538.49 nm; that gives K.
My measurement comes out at 12.2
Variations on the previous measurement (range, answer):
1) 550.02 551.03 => 11.8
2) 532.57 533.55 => 10.8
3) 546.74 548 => 11.1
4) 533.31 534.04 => 11.3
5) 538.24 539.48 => 11.8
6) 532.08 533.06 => 10.7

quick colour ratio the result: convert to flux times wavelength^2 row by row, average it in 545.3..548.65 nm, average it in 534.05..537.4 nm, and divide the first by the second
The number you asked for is 1.0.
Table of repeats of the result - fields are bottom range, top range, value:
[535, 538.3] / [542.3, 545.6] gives 0.93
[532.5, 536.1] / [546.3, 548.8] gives 1.04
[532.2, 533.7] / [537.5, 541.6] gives 1.06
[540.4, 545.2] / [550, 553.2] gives 1.05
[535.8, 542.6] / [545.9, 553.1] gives 1.01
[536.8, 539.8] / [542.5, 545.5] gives 0.93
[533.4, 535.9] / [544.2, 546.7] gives 1.08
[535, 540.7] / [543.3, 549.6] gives 1.01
